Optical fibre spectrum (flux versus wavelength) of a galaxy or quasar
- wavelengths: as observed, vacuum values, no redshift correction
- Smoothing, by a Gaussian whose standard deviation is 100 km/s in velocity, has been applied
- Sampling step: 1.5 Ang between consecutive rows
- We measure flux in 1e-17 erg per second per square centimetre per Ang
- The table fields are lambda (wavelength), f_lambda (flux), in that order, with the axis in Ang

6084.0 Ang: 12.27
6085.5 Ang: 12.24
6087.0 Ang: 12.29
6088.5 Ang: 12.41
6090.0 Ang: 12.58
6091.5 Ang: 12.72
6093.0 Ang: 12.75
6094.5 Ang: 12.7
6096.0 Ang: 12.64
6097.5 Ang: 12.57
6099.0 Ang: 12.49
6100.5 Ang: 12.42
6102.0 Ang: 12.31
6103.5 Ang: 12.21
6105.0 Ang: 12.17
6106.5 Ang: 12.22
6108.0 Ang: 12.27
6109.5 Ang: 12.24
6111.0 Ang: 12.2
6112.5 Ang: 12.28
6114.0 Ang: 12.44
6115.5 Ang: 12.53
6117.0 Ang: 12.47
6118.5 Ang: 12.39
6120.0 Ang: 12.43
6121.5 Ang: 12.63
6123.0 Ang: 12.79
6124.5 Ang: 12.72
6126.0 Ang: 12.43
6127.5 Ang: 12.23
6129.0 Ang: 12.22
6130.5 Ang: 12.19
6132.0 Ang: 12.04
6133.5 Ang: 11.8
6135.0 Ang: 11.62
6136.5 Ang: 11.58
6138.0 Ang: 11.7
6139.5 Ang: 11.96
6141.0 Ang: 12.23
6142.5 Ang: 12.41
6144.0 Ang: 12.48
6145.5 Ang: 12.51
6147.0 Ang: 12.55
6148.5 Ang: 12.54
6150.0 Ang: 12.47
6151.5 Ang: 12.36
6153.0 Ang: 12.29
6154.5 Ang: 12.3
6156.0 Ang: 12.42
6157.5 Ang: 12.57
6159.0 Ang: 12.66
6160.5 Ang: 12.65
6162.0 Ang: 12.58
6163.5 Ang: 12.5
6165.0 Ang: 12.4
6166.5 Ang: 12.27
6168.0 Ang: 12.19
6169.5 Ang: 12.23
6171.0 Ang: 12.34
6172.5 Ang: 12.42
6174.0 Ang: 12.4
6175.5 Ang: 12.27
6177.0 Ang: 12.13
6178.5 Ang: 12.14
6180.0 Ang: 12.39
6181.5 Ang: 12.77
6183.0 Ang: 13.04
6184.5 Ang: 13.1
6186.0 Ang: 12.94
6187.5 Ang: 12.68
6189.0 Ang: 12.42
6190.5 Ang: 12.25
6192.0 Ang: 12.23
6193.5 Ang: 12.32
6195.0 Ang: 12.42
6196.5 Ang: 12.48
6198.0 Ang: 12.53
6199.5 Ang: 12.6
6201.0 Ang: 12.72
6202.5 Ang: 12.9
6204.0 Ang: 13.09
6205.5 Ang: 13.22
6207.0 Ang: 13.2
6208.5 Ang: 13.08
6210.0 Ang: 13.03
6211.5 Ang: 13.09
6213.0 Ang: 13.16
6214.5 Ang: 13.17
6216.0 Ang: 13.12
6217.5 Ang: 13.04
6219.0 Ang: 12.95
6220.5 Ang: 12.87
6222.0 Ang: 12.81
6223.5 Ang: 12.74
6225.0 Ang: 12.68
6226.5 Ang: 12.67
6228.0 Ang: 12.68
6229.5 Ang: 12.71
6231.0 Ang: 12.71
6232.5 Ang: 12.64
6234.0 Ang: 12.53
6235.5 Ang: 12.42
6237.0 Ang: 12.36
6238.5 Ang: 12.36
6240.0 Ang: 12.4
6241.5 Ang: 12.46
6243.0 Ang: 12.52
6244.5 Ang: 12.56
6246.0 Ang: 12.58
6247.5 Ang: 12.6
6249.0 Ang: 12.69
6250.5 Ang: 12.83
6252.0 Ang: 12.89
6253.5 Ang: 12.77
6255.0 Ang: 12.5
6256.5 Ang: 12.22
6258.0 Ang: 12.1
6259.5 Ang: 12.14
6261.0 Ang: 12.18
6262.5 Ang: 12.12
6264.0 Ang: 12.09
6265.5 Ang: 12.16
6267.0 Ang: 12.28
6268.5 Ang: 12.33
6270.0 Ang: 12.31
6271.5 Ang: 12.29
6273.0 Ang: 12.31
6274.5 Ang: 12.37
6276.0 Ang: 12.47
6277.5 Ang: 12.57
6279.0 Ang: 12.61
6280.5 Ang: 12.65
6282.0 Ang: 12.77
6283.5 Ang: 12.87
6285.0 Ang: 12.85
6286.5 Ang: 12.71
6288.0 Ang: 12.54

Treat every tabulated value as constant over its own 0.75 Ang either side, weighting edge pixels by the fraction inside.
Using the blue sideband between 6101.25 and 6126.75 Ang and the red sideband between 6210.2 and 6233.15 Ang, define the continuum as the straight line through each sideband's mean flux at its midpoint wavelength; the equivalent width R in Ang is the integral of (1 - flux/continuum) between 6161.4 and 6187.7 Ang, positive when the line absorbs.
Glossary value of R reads 0.38 Ang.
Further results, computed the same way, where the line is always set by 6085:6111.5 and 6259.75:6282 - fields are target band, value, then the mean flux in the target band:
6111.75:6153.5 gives 0.36 Ang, 12.3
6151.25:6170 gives -0.04 Ang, 12.4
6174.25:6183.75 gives -0.05 Ang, 12.5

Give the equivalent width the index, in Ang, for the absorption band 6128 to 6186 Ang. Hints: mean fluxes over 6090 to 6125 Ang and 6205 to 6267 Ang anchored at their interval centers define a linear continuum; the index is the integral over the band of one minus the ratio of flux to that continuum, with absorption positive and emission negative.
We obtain 0.9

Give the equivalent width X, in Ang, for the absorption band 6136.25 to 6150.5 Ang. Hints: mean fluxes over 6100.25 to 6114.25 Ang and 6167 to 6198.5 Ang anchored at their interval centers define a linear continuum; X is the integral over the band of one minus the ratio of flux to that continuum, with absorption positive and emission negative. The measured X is 0.1 Ang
